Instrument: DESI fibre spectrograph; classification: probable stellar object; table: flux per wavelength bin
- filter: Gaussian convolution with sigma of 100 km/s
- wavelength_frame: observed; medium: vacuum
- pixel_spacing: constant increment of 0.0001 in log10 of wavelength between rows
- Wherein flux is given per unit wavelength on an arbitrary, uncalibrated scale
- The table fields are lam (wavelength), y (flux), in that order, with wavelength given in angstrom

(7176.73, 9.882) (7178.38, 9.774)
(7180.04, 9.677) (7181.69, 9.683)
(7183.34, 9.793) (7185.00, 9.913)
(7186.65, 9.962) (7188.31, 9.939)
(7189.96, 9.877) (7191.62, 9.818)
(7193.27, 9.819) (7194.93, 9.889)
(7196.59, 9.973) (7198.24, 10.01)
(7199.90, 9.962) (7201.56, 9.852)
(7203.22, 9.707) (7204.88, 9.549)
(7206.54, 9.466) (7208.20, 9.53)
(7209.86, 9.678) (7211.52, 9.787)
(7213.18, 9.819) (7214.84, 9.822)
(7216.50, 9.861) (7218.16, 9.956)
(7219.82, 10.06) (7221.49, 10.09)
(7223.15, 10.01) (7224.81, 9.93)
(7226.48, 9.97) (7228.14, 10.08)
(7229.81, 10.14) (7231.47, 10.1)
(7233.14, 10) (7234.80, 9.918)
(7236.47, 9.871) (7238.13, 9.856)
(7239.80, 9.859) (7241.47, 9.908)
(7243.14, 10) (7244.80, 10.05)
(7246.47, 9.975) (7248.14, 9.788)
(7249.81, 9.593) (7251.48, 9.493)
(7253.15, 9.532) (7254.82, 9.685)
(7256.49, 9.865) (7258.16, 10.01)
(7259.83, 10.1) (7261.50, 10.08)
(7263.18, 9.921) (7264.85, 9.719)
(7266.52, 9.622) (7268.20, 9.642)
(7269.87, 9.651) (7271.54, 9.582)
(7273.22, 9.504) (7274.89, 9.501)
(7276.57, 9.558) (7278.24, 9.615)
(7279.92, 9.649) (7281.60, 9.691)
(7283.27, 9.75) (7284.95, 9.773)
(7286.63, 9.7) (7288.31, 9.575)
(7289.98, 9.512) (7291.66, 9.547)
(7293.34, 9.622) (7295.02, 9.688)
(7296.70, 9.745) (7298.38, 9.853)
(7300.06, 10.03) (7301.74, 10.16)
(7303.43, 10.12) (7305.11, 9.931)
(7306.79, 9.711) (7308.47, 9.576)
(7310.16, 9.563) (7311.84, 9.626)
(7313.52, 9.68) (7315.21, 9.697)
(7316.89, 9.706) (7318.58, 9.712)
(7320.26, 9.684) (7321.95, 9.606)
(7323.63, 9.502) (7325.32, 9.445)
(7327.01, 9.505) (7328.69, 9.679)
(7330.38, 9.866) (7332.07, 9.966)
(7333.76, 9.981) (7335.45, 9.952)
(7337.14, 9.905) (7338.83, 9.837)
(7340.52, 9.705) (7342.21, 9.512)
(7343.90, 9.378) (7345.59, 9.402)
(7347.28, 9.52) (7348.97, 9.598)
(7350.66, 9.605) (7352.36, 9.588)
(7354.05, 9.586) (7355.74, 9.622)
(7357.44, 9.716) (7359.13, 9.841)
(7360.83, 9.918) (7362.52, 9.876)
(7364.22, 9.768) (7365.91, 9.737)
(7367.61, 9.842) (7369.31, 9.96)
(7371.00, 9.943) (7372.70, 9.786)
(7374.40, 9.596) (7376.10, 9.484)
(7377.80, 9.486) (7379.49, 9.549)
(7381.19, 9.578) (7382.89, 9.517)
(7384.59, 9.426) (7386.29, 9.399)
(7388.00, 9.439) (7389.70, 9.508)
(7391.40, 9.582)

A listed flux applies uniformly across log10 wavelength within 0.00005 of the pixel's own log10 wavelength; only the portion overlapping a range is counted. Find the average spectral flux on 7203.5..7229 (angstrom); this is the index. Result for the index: 9.84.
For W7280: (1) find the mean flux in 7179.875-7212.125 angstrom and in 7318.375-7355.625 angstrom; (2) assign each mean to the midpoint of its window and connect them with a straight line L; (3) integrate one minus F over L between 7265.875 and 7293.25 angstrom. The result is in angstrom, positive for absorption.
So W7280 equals 0.3 angstrom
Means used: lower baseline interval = 9.8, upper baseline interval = 9.66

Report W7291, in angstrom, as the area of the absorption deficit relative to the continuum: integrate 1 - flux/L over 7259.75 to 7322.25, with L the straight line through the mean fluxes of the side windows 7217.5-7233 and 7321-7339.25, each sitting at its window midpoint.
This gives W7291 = 0.9 angstrom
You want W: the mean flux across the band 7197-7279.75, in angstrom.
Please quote 9.82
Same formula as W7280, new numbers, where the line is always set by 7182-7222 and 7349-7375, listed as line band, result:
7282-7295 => 0.2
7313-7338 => 0.1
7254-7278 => 0.1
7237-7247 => -0.1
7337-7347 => 0.2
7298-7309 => -0.2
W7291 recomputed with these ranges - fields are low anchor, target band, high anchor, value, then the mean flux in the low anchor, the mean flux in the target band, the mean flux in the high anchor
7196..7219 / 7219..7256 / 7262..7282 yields -0.7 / 9.78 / 9.9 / 9.64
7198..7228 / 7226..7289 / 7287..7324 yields -0.1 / 9.84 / 9.8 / 9.72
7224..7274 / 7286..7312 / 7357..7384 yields 0.1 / 9.85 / 9.75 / 9.72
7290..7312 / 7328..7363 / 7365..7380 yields 0.1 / 9.77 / 9.71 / 9.72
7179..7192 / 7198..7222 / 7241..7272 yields 0.0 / 9.83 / 9.8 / 9.8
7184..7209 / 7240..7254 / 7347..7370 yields 0.0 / 9.82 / 9.79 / 9.73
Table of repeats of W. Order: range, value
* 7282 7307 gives 9.78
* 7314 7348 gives 9.68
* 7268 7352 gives 9.69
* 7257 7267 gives 9.92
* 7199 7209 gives 9.67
